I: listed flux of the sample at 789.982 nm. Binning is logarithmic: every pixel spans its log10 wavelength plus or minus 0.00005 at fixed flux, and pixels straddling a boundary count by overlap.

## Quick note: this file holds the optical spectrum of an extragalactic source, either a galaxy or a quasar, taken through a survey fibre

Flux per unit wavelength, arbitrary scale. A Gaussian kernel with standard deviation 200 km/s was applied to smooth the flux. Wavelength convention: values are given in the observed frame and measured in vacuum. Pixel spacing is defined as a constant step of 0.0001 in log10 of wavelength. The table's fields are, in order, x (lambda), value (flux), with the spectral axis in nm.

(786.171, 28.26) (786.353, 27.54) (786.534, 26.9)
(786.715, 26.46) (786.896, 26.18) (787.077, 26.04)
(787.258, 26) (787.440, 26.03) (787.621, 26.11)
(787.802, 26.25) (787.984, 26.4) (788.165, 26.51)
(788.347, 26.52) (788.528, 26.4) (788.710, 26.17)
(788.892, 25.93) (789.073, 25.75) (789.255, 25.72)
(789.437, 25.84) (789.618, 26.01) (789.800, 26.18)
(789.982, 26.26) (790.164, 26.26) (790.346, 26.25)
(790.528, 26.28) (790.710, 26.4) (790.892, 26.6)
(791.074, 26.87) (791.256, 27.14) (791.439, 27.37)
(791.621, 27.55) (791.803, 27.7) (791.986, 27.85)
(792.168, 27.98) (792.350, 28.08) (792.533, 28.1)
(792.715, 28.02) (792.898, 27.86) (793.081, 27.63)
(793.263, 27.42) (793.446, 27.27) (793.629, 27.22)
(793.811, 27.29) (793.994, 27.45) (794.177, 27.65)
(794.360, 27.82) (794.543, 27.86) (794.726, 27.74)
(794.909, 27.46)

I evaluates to 26.26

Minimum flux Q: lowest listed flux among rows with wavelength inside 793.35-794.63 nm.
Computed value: 27.22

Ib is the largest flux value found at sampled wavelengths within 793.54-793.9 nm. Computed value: 27.29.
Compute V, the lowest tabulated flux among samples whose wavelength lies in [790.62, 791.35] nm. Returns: 26.4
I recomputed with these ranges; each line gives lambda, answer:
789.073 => 25.75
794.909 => 27.46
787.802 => 26.25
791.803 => 27.7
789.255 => 25.72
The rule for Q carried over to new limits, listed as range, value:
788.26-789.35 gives 25.72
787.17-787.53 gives 26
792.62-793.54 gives 27.27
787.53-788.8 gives 26.11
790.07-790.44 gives 26.25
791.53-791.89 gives 27.55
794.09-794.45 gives 27.65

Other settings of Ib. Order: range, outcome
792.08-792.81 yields 28.1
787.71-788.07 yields 26.4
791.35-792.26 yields 27.98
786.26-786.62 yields 27.54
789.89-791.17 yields 26.87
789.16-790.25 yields 26.26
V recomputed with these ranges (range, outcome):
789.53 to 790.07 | 26.01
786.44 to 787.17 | 26.04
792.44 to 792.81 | 28.02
